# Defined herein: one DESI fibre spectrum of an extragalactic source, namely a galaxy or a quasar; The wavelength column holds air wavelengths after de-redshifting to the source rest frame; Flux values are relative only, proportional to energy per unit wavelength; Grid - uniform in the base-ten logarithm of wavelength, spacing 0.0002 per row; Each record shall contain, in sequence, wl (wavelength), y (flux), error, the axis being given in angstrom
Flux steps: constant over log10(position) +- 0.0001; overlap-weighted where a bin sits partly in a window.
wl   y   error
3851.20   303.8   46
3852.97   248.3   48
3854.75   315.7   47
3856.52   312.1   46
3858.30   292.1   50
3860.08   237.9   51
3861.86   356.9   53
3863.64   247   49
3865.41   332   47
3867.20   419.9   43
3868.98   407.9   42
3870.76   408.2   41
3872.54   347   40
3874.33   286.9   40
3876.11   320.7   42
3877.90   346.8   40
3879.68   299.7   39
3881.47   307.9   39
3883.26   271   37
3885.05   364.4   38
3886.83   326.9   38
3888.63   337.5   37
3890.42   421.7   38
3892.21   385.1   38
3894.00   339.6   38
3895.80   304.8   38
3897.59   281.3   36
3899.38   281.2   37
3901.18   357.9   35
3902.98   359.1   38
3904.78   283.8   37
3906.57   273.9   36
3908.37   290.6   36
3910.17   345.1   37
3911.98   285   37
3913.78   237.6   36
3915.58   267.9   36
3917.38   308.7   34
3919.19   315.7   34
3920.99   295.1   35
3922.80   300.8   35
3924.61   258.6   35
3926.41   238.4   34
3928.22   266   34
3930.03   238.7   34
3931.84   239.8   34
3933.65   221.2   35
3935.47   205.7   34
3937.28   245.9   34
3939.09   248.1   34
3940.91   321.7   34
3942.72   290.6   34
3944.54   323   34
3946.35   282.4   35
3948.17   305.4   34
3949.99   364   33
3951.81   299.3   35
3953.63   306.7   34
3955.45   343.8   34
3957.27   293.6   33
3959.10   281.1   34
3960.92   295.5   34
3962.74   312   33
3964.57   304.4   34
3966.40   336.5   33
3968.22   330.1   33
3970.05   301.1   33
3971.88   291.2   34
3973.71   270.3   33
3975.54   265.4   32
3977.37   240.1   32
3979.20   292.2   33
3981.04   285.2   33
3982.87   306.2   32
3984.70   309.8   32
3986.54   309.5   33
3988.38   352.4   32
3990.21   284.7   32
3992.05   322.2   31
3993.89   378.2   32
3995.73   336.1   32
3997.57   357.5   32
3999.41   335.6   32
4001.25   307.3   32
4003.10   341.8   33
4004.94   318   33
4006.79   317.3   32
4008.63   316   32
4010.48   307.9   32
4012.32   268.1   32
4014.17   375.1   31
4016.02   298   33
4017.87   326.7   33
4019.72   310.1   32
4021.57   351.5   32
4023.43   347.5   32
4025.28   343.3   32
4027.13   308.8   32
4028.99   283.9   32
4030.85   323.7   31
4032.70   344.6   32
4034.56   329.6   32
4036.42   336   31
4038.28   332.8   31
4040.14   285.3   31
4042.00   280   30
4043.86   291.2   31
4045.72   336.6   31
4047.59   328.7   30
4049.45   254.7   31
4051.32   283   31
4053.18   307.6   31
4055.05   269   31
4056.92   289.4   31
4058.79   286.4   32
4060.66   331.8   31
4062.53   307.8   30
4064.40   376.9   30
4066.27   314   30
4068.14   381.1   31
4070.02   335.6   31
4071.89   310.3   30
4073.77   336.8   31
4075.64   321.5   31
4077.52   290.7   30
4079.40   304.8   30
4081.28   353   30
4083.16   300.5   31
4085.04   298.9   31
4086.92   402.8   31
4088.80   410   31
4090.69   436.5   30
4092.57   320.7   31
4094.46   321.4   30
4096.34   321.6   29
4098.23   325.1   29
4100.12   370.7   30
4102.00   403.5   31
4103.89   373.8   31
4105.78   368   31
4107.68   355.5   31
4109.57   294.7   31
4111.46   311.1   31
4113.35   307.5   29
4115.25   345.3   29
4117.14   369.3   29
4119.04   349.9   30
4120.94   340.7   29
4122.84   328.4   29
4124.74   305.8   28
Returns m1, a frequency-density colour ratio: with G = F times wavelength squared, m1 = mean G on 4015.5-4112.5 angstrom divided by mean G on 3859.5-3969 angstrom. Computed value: 1.2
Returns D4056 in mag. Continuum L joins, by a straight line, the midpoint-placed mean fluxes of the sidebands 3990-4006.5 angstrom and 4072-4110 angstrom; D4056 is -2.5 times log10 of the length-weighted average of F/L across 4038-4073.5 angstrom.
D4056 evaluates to 0.10 mag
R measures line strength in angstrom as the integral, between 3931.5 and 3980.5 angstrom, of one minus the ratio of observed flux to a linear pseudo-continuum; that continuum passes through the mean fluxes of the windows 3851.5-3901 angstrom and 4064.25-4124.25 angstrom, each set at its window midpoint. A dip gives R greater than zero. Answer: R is 6.2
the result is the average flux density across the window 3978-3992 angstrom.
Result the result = 305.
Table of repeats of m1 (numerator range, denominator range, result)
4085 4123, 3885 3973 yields 1.28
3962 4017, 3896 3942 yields 1.16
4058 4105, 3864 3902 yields 1.11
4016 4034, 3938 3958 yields 1.10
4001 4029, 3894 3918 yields 1.13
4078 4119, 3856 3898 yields 1.17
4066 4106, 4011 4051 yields 1.12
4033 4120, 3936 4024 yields 1.12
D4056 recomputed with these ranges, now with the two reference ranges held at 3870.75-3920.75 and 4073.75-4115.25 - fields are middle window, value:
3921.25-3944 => 0.24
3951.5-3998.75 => 0.07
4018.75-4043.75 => 0.05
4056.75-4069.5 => 0.03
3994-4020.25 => 0.02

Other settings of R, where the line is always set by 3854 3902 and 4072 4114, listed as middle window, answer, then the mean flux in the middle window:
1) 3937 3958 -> 1.9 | 304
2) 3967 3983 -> 2.3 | 287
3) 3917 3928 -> 1.6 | 284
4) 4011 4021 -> 0.6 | 317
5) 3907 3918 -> 1.5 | 288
